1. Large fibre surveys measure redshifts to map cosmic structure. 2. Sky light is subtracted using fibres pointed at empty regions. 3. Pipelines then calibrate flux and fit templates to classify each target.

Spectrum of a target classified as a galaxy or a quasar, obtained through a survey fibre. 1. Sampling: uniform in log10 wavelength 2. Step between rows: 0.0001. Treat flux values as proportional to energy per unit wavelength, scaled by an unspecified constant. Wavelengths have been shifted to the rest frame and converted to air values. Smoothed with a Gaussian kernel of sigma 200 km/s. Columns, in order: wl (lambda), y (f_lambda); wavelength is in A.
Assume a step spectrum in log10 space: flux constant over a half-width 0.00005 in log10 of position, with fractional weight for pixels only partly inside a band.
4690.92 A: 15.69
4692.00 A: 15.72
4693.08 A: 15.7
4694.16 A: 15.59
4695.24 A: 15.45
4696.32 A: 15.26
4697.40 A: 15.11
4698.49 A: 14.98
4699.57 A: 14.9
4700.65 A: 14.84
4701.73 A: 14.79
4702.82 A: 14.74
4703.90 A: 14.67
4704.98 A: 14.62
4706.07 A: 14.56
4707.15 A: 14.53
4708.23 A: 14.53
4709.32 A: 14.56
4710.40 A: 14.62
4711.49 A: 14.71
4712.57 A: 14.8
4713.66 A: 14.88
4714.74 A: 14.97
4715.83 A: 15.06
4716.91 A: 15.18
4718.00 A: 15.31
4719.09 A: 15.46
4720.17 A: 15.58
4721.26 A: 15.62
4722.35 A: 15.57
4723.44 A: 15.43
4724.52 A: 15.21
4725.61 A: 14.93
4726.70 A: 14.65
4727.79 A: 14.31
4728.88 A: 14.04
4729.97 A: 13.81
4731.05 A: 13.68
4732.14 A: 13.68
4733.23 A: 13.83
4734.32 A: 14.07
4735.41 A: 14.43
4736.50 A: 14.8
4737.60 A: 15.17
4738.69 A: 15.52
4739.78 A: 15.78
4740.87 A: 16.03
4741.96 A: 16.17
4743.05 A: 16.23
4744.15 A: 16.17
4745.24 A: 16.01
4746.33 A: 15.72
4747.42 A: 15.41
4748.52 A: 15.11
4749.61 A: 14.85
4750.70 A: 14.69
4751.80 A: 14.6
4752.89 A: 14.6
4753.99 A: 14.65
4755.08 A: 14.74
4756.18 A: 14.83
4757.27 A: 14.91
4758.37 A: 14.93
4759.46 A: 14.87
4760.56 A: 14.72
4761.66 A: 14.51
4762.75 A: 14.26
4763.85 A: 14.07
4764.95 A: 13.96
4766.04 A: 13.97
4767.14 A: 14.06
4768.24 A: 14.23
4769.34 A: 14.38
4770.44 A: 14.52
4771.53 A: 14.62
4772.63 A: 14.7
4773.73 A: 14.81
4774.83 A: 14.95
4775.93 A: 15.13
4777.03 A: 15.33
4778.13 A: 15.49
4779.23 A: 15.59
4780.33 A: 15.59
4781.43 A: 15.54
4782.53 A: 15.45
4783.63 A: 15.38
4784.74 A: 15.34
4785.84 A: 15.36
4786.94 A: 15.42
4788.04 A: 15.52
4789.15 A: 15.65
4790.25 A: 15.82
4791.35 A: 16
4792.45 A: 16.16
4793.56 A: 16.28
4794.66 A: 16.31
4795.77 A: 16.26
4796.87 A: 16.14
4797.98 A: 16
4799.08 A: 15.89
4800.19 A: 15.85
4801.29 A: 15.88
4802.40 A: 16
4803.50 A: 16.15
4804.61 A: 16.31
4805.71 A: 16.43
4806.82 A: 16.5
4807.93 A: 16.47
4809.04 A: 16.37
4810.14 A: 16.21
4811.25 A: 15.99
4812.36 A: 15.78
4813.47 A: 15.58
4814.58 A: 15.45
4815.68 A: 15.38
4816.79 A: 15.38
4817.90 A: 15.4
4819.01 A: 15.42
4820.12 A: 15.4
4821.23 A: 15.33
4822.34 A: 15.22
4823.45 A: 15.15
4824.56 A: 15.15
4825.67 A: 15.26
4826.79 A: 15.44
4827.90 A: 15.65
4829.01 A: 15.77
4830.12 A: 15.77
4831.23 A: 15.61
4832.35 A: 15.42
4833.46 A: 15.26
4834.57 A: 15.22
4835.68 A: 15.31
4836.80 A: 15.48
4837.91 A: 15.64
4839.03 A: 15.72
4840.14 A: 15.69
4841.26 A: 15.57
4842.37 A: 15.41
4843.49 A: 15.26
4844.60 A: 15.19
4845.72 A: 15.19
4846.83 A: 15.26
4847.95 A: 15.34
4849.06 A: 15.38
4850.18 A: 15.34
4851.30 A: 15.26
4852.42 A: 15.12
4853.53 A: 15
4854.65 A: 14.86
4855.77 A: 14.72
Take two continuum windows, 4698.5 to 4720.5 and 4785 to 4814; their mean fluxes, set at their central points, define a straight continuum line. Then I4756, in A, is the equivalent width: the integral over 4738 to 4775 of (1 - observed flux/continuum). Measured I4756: 1.26 A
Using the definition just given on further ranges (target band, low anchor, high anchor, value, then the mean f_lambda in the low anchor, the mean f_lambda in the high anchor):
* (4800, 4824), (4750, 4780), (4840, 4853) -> -1.2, 14.7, 15.3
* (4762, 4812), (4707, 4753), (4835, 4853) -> -0.9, 15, 15.4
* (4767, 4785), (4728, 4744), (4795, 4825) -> 0.4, 14.8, 15.8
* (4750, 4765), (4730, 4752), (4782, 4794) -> 0.6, 15.1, 15.7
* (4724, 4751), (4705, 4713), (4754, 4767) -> -0.8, 14.6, 14.5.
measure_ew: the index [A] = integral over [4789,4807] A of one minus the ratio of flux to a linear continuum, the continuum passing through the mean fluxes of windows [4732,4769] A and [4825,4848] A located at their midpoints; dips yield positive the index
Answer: -1.1 A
